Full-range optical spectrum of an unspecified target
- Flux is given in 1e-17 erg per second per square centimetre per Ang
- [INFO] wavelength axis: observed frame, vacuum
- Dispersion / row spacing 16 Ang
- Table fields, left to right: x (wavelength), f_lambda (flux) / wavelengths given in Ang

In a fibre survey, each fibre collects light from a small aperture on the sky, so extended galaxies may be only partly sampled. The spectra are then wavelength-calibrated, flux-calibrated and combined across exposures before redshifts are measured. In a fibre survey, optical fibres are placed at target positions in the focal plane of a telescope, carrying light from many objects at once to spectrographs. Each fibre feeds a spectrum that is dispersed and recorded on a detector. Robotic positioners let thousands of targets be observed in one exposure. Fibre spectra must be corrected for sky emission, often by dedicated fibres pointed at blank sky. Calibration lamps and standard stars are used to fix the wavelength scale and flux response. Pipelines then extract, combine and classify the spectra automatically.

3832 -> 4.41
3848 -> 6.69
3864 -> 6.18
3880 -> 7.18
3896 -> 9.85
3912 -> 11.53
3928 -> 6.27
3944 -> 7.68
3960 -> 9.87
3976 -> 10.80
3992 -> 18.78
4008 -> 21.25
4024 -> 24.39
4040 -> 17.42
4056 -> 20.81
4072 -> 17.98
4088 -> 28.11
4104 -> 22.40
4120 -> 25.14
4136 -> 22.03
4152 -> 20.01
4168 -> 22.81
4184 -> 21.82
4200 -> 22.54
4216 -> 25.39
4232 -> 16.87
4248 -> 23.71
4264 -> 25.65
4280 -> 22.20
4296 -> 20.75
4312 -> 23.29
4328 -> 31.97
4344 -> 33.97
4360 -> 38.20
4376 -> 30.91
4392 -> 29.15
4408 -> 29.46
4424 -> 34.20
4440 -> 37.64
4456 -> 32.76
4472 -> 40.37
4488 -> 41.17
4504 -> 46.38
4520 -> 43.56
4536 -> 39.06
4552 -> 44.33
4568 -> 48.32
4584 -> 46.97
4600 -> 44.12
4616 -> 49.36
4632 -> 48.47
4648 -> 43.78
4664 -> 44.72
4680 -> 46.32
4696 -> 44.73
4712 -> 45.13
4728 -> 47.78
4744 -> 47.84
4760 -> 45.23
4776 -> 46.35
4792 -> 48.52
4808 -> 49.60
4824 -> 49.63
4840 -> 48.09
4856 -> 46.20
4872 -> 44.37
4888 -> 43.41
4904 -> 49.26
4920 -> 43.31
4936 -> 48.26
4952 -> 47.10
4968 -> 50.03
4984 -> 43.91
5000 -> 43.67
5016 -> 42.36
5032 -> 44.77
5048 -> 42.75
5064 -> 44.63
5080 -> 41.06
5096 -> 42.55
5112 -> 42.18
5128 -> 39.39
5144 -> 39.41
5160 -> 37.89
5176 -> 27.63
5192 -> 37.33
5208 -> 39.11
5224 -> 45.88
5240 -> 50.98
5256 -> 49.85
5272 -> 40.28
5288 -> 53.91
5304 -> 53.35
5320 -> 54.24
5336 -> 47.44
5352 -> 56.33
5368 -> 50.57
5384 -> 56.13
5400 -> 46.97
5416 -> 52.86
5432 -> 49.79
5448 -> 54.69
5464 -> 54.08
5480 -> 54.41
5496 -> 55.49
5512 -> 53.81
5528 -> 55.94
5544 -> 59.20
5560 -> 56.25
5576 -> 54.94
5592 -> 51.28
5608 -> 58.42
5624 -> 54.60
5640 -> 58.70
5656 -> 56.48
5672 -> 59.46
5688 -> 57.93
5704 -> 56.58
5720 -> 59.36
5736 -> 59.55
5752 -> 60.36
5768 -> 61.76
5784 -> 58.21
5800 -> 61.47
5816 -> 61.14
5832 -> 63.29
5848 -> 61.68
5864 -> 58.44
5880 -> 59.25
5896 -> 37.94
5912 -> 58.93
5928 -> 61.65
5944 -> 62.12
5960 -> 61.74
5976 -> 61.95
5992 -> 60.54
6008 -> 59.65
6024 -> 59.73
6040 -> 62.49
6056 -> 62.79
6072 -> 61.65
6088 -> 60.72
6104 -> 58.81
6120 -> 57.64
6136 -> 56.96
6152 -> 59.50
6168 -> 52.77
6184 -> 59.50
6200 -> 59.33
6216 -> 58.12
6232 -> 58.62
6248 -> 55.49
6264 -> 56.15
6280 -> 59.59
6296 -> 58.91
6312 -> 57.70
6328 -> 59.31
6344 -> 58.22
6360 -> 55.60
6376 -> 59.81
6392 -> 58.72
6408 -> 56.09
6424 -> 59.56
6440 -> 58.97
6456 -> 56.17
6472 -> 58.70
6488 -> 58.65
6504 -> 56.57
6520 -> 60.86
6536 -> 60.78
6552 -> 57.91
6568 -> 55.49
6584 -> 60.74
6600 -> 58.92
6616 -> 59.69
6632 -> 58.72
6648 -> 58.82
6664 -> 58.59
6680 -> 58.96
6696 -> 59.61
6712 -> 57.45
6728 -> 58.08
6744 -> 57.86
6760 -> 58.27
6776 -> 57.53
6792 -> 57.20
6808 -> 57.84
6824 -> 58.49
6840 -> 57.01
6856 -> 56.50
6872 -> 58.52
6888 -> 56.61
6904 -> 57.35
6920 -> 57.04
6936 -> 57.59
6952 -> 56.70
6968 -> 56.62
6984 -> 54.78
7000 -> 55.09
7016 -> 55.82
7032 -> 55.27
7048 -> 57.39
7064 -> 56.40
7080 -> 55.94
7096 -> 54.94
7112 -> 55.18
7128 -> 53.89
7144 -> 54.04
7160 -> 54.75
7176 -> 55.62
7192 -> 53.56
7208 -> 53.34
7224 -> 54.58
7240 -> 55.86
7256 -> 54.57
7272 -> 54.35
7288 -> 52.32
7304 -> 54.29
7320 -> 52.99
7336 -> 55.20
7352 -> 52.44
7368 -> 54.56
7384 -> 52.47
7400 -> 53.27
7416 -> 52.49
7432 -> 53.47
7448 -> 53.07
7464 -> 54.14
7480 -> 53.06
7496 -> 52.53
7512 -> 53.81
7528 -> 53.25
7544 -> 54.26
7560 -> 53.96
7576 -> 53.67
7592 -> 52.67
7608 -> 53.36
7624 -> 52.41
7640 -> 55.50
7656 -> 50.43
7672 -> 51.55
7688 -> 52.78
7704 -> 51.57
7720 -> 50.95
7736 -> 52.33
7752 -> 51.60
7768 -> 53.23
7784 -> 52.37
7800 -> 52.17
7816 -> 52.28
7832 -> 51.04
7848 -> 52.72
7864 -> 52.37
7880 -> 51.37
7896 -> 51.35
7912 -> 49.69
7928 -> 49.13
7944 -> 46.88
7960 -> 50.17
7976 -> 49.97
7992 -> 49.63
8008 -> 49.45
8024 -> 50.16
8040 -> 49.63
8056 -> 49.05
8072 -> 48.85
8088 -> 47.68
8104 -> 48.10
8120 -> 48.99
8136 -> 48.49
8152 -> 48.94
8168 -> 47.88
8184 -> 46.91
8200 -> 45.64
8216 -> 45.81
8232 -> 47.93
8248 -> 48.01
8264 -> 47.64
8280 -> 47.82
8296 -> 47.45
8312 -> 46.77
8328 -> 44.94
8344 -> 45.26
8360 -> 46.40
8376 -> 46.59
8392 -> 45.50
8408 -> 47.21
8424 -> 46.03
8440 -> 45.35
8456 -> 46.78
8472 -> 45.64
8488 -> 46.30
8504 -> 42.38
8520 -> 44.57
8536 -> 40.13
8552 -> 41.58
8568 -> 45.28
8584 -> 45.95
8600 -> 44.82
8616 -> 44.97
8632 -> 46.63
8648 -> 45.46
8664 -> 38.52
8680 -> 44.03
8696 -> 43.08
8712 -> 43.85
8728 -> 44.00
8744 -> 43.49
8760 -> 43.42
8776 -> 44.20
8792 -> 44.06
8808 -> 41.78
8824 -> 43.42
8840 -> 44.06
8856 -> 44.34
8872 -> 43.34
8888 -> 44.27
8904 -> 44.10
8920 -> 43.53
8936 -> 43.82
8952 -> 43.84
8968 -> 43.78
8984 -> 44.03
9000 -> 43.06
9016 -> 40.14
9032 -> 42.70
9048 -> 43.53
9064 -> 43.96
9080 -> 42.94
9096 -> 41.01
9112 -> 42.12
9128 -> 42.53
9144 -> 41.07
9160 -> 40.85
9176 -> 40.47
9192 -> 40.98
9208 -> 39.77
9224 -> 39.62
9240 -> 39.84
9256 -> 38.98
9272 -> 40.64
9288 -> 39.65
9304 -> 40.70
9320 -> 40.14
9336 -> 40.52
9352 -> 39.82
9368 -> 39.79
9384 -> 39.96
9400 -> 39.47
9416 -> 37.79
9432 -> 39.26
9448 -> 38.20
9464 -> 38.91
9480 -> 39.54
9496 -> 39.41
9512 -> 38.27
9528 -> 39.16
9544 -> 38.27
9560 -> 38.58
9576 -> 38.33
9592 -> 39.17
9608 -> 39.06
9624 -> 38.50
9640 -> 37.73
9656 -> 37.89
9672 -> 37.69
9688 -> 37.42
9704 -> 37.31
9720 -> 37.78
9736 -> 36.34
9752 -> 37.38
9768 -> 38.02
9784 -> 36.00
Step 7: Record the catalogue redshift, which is 0.00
